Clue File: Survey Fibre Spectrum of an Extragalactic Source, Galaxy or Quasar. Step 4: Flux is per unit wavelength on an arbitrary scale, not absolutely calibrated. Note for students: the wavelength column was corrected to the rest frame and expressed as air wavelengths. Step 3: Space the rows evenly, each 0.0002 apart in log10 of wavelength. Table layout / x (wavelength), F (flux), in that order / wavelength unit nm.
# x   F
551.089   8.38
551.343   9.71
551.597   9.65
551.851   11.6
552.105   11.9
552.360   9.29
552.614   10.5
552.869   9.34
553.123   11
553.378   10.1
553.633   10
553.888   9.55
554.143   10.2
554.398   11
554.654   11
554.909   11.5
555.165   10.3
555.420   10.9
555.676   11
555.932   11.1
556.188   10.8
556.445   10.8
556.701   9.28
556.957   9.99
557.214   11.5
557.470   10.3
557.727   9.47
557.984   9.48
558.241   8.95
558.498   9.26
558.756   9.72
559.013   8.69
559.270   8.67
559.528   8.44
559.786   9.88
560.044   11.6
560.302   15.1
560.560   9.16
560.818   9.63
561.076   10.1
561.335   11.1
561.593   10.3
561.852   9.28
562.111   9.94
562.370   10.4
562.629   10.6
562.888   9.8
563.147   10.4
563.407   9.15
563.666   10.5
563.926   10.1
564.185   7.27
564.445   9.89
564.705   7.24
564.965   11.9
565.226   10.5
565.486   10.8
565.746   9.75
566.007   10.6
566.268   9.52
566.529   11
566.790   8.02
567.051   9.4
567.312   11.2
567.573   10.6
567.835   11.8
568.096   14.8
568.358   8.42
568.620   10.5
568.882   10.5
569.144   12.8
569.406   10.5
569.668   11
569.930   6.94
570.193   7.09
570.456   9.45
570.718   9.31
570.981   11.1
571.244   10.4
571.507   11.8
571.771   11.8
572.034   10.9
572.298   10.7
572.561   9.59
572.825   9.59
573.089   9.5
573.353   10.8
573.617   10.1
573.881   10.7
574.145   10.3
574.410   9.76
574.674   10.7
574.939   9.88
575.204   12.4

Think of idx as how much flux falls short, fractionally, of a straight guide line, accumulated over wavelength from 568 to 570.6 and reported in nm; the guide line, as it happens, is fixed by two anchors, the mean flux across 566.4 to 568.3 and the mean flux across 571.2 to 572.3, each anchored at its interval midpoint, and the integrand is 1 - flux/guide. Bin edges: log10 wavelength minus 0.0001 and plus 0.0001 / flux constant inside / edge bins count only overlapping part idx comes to 0.21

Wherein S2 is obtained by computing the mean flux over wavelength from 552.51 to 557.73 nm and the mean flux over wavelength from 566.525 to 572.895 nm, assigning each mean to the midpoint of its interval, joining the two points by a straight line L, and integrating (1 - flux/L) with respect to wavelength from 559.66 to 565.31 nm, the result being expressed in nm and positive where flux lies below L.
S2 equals 0.14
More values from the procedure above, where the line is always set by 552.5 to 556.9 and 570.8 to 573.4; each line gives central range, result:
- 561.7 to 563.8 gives 0.103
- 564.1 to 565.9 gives 0.145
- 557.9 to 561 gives 0.183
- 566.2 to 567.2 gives 0.098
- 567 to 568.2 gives -0.122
